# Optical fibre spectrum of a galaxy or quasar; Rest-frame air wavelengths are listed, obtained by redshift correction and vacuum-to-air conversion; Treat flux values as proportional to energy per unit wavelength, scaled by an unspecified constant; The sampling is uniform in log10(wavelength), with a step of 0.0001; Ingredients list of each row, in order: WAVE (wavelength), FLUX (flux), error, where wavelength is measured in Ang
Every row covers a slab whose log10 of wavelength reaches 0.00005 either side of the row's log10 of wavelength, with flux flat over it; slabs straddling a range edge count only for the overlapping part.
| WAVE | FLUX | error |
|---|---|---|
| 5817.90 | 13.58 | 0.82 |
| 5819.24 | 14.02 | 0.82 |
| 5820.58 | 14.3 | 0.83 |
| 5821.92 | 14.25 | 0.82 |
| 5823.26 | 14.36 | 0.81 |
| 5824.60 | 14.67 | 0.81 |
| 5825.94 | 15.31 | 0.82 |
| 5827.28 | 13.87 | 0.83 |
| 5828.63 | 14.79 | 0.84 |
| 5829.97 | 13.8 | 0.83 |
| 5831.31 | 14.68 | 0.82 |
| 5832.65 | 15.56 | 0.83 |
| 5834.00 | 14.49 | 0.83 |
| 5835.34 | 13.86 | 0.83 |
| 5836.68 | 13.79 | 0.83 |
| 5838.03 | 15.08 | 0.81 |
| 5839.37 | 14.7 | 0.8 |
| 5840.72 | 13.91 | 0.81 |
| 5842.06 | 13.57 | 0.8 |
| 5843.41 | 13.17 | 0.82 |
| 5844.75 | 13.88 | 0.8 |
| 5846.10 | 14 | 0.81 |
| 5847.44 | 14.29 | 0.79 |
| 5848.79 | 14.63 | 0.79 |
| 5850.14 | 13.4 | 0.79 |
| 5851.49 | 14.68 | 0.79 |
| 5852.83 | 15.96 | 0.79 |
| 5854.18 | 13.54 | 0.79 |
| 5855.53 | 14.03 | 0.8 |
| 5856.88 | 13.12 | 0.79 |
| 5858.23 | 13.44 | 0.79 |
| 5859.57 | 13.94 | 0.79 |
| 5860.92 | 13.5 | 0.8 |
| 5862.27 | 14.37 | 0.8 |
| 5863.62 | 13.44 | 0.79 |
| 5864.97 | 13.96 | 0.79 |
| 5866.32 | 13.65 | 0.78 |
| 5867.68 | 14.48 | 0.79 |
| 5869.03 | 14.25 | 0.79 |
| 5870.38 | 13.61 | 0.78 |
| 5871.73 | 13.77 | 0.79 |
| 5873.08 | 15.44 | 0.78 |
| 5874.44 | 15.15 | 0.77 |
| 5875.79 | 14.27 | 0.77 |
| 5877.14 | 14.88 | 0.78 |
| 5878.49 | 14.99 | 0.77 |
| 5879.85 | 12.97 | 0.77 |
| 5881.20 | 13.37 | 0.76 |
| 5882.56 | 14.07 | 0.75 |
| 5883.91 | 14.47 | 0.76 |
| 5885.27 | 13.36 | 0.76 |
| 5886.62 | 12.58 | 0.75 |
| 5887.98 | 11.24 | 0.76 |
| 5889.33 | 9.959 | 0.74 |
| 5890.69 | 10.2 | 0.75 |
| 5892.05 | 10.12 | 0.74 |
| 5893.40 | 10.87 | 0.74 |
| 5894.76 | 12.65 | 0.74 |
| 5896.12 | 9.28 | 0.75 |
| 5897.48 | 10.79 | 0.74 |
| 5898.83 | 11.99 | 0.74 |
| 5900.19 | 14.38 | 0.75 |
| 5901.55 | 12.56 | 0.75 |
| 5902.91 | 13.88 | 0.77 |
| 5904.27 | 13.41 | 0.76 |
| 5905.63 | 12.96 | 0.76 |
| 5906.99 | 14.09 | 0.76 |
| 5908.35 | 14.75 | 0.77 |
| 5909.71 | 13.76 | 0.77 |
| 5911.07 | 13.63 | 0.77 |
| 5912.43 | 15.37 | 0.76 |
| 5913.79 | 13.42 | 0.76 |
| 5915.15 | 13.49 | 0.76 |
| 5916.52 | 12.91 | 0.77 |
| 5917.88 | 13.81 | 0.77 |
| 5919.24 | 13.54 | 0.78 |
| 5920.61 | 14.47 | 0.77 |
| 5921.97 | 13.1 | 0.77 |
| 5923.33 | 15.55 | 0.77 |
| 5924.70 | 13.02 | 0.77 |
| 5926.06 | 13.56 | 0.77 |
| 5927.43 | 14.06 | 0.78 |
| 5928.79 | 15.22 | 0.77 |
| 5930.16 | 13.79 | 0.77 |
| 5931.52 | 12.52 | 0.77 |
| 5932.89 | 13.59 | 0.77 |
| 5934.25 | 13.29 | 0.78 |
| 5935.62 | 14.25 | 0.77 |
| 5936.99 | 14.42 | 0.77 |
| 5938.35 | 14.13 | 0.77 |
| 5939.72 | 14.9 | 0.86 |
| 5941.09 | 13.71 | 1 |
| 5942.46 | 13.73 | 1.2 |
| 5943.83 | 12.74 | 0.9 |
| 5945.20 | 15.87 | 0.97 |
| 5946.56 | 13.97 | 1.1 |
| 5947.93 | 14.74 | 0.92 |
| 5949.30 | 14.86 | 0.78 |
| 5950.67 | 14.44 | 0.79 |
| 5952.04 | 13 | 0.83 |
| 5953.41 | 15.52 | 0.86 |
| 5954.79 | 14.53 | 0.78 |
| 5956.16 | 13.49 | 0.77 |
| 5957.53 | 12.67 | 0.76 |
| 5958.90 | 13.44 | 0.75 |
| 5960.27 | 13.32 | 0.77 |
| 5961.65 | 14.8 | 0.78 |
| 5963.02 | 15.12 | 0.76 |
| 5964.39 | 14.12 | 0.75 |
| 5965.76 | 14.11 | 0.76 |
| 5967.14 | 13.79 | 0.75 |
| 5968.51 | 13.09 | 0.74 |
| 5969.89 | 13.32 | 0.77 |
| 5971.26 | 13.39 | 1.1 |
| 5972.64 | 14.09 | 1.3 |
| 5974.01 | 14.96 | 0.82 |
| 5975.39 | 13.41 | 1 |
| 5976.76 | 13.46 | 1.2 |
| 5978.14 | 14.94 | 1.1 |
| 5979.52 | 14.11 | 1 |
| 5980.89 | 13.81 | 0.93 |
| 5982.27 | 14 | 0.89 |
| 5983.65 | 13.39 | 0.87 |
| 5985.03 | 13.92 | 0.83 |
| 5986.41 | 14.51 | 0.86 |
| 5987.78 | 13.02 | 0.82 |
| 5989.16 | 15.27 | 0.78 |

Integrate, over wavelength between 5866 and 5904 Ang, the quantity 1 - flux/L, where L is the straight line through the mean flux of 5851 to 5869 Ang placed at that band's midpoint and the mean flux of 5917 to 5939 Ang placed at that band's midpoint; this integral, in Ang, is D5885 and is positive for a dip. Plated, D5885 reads 2.7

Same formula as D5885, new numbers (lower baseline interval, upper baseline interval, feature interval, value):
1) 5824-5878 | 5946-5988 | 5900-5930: 0.52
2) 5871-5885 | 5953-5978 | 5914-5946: 0.42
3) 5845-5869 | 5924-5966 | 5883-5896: 2.20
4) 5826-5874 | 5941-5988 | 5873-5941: 3.47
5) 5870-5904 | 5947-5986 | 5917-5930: -0.63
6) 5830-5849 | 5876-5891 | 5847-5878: -1.31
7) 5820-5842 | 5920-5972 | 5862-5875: 0.09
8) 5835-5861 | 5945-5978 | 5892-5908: 1.89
